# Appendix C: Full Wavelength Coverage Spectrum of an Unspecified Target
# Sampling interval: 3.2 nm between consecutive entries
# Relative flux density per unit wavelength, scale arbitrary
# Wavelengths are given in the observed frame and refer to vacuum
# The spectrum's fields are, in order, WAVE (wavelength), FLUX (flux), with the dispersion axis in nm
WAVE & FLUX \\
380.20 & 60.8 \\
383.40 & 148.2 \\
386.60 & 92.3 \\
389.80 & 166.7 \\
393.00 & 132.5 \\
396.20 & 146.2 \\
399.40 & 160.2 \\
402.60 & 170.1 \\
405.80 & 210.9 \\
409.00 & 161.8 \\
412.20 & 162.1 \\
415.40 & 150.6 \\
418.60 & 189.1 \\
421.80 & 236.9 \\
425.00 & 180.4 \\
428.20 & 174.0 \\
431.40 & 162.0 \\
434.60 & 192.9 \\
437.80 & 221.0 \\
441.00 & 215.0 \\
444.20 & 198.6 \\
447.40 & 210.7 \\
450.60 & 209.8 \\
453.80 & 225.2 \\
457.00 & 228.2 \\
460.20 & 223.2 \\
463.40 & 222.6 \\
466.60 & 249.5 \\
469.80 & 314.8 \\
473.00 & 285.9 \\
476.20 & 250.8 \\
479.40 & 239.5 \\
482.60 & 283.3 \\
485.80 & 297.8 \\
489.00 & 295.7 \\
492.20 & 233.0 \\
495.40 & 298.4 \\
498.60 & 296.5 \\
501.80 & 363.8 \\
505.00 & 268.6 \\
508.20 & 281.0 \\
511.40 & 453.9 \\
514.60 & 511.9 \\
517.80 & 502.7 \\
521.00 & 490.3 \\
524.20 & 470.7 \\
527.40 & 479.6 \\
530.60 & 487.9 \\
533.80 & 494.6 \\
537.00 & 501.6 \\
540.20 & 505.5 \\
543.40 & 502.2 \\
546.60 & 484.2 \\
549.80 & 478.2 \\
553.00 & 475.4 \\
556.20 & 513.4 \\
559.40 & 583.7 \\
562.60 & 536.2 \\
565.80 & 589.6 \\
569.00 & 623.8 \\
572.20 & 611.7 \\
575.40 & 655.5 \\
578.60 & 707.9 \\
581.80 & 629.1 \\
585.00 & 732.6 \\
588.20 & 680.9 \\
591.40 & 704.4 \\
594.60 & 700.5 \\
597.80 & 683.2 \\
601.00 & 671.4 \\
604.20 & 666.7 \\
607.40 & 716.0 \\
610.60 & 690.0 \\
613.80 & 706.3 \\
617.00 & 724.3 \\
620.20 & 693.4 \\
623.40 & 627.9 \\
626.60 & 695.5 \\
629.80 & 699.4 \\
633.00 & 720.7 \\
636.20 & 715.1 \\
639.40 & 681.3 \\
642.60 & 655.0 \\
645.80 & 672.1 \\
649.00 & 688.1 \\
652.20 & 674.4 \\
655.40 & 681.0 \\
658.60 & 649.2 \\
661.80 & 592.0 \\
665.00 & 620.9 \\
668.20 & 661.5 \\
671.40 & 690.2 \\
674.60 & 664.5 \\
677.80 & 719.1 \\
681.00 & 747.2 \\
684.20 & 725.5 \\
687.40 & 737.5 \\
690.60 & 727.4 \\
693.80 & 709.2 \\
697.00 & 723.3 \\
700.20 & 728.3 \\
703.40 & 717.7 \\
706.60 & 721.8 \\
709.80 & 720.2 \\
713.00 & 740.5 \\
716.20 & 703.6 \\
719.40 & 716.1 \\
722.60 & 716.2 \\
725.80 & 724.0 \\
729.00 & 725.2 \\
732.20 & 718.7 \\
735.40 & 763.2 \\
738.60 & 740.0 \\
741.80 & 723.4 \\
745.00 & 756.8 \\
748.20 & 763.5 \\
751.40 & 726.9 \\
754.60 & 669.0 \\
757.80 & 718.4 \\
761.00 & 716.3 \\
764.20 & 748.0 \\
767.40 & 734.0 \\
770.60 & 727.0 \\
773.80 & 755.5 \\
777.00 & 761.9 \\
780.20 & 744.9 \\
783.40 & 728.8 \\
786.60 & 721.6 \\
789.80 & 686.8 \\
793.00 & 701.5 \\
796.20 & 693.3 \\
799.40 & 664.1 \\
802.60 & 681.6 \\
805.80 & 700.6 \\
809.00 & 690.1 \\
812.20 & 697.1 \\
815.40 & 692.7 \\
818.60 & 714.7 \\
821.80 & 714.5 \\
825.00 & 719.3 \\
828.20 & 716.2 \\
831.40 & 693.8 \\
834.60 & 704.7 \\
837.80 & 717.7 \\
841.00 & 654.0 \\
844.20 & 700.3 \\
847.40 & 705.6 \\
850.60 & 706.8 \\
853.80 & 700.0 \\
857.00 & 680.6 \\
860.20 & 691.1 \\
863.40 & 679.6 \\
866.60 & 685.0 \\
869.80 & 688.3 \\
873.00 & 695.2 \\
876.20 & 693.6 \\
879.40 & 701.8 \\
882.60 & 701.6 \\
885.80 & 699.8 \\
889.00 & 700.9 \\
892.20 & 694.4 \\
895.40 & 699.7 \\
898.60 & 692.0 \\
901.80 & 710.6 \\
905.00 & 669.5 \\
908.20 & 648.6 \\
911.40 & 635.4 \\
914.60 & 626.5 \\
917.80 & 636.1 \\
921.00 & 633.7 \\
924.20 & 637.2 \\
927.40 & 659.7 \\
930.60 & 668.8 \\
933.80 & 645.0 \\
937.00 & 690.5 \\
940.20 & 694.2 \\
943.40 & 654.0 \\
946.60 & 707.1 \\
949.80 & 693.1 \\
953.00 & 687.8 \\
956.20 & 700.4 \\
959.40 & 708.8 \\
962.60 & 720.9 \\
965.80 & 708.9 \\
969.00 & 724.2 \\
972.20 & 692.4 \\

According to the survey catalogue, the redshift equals 0.281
